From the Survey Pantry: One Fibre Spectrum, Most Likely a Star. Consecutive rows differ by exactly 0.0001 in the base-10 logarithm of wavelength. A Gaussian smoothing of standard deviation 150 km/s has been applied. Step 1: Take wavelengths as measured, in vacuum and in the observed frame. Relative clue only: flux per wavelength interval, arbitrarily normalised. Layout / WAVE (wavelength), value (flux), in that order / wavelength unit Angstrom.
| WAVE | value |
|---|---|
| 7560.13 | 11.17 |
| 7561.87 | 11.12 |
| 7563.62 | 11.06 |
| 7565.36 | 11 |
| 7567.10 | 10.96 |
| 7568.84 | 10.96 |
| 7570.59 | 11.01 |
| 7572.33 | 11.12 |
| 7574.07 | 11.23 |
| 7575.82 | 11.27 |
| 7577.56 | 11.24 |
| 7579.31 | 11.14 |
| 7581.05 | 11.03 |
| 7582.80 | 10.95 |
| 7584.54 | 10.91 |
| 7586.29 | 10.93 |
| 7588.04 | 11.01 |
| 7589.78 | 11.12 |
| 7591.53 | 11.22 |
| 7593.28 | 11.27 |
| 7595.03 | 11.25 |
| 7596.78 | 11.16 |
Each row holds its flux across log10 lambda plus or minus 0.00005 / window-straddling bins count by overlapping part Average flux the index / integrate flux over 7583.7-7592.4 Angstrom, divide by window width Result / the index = 11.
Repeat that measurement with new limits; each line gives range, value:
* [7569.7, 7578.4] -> 11.2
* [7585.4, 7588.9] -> 10.9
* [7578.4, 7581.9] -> 11.1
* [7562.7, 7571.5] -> 11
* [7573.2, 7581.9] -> 11.2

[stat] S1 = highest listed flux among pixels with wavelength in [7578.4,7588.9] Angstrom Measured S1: 11.14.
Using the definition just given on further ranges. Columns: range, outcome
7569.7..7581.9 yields 11.27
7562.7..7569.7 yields 11.06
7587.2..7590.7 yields 11.12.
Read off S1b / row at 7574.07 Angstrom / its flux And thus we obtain 11.23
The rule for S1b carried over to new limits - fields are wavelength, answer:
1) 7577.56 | 11.24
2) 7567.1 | 10.96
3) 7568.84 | 10.96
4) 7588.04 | 11.01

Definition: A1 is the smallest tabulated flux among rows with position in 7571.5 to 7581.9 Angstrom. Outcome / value 11.03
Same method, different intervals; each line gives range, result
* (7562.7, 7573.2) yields 10.96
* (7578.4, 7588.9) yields 10.91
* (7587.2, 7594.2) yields 11.01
